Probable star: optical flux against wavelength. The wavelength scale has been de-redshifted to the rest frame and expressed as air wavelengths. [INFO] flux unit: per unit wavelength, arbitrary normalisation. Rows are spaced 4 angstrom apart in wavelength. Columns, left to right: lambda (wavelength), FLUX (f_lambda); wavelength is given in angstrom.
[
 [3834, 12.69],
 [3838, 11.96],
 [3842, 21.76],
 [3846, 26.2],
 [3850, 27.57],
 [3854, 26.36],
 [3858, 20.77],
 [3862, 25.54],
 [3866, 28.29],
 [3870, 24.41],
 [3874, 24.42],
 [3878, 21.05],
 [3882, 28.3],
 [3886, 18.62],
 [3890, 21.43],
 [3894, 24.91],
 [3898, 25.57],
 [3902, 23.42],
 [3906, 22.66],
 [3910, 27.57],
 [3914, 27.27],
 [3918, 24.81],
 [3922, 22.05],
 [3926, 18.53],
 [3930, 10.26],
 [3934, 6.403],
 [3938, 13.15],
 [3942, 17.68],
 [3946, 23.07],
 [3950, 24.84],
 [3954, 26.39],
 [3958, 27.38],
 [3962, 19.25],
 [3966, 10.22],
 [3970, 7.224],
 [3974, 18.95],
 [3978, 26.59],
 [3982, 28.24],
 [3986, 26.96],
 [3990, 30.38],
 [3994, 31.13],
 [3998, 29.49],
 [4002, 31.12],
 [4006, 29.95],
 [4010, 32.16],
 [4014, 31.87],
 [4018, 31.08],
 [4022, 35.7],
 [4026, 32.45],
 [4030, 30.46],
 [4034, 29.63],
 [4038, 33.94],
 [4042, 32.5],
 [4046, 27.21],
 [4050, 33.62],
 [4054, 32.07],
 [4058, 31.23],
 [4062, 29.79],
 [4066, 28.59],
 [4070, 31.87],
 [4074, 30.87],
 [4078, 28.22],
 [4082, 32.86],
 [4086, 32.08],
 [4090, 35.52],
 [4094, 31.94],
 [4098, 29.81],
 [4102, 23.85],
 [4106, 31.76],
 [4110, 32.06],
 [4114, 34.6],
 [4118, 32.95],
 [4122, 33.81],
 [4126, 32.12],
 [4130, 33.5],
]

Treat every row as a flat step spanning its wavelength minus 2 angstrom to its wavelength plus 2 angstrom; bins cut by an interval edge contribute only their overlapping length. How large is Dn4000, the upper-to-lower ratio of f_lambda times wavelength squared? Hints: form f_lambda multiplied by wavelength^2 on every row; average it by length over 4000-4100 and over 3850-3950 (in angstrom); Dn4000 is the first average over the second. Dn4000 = 1.54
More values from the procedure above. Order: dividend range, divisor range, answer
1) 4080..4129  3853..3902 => 1.49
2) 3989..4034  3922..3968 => 1.79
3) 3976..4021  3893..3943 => 1.55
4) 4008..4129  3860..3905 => 1.44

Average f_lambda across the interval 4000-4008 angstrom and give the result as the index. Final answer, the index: 30.5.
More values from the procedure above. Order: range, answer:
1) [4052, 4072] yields 30.7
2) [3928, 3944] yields 11.9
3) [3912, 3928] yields 23.2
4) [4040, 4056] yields 31.4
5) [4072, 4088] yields 31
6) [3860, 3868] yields 26.9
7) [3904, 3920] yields 25.6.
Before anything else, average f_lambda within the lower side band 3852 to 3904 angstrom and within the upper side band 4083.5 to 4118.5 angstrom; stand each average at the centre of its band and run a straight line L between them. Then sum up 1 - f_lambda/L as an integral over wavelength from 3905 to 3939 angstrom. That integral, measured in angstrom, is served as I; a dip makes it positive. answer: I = 8.3 angstrom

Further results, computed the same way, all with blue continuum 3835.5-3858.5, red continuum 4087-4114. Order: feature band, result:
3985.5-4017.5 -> -3.31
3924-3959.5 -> 9.96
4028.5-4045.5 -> -1.37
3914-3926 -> 0.77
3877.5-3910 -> 0.48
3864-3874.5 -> -1.27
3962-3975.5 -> 6.93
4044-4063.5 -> -0.85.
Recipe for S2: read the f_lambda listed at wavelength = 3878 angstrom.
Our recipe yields 21.05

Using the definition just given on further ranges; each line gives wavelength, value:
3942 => 17.68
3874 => 24.42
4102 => 23.85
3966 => 10.22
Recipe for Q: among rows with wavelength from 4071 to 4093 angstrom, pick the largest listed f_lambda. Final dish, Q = 35.52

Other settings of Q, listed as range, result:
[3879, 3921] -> 28.3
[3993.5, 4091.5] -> 35.7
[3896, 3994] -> 31.13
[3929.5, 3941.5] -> 13.15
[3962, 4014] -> 32.16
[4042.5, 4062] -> 33.62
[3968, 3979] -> 26.59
